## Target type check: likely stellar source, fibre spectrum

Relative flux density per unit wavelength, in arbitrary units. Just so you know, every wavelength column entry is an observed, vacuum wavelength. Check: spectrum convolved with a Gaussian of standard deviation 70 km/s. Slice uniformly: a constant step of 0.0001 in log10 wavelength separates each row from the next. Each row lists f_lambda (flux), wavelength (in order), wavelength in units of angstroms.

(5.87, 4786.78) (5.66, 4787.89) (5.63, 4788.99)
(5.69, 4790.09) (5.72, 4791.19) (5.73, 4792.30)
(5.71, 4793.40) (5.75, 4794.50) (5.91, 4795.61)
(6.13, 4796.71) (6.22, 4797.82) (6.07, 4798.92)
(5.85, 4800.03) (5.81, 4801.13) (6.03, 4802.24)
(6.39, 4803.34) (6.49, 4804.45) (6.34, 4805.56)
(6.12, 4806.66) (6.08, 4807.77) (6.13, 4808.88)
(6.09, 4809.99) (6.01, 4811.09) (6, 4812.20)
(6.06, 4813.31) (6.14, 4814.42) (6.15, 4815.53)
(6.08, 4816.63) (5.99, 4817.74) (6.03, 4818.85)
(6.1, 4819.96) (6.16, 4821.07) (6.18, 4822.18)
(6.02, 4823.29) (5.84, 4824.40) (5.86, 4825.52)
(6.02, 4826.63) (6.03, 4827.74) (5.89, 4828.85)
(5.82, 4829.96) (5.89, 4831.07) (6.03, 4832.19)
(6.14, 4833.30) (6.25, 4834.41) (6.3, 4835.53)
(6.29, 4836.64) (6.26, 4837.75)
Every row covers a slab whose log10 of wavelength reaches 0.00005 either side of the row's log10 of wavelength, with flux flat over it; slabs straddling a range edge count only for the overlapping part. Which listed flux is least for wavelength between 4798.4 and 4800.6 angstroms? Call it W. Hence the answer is 5.85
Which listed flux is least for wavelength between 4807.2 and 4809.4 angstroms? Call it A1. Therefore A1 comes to 6.08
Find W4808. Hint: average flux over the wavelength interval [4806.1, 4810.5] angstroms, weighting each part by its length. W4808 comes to 6.1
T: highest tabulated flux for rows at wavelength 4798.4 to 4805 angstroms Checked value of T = 6.49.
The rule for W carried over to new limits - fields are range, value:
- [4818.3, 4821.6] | 6.03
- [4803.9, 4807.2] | 6.12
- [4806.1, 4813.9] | 6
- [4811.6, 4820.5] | 5.99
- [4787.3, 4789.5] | 5.63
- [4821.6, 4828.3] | 5.84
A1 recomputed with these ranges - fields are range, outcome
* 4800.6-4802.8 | 5.81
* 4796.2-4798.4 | 6.13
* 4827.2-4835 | 5.82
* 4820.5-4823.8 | 6.02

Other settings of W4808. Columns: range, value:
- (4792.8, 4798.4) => 5.95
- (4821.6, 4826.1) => 5.97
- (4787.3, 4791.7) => 5.68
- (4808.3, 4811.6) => 6.08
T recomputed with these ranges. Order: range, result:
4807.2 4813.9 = 6.13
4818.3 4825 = 6.18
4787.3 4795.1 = 5.75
